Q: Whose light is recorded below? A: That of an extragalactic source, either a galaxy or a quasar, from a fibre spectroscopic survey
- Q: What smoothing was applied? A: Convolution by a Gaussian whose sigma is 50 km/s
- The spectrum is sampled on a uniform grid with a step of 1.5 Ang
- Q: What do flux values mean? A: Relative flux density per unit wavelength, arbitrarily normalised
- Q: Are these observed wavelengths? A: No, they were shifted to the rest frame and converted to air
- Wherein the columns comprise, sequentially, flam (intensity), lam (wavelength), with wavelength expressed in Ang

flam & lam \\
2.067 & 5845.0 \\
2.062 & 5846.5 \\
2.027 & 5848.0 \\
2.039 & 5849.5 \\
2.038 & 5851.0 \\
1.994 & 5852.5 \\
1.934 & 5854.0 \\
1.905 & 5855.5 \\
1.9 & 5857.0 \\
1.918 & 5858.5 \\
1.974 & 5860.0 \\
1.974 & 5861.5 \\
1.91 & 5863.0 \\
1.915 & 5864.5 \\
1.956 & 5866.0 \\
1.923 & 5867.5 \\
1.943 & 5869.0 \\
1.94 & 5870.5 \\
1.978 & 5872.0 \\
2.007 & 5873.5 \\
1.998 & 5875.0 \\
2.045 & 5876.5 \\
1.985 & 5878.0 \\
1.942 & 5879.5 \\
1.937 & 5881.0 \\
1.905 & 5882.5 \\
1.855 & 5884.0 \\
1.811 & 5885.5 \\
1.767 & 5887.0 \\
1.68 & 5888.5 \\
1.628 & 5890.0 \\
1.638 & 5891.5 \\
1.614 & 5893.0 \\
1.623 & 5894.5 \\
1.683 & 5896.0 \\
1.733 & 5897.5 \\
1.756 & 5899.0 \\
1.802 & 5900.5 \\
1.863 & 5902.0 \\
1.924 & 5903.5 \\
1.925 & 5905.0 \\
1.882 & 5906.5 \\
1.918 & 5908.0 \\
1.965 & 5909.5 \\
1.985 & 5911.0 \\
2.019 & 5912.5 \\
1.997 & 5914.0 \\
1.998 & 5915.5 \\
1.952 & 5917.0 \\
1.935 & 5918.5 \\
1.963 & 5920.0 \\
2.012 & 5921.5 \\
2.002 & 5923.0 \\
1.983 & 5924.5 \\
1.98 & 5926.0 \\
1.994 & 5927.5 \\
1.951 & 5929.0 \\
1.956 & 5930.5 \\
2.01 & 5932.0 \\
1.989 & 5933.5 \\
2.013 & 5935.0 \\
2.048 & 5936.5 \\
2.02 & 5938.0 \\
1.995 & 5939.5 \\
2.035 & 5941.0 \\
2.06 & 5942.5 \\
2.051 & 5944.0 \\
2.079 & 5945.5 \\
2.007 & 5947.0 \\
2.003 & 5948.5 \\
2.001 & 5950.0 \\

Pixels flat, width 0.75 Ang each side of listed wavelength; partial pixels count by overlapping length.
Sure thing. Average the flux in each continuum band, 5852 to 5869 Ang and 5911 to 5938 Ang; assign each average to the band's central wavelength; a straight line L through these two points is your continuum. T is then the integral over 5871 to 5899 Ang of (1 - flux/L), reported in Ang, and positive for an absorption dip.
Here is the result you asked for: 1.90 Ang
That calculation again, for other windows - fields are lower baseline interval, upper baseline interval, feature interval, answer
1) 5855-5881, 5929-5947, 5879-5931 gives 3.0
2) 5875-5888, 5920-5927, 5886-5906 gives 2.0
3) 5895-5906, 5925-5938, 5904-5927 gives -0.8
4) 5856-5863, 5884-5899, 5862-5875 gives -0.6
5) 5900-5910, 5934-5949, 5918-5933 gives -0.1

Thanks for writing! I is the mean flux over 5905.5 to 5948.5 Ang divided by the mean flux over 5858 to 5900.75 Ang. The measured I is 1.07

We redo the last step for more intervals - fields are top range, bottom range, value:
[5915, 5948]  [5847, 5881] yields 1.02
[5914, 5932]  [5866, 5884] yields 1.01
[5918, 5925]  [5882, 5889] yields 1.10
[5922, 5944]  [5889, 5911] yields 1.12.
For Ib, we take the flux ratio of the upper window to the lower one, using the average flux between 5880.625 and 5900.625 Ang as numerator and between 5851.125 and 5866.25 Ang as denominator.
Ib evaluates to 0.90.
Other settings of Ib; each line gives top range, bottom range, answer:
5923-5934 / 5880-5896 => 1.14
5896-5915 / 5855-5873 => 0.98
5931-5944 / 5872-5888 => 1.05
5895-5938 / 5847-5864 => 0.99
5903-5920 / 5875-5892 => 1.06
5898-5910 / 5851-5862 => 0.96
